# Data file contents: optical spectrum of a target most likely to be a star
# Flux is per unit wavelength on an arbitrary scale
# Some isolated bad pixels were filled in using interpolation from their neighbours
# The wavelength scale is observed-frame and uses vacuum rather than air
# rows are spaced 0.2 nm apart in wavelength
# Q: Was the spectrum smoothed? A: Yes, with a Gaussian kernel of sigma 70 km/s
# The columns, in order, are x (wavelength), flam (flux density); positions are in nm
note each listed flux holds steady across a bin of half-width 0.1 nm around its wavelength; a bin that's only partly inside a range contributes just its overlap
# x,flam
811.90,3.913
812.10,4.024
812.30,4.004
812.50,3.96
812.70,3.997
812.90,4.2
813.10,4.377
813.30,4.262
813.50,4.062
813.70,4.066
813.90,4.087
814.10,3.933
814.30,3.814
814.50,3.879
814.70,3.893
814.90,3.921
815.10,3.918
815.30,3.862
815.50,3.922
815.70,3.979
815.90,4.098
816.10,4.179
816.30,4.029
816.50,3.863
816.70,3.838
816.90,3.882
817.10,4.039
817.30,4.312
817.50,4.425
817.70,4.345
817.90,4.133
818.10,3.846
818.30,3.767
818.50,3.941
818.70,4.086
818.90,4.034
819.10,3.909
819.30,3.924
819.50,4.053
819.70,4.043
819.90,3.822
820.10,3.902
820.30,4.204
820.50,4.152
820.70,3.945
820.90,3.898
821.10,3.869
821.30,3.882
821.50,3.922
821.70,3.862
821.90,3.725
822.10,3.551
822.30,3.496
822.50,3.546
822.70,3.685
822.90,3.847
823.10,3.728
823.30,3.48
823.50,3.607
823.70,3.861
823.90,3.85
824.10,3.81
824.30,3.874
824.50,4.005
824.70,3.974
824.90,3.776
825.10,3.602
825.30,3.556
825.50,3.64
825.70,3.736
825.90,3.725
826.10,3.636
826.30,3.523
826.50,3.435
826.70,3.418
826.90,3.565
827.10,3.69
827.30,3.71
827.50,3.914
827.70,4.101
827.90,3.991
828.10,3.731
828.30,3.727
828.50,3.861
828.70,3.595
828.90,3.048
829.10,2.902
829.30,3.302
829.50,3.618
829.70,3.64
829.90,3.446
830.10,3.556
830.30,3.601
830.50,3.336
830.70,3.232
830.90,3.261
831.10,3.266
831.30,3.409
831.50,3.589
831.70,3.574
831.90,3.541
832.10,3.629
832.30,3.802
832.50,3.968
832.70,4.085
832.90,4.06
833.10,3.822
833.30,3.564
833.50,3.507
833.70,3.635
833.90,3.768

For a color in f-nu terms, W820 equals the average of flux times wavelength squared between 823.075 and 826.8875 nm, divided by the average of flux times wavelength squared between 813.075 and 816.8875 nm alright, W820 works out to 0.95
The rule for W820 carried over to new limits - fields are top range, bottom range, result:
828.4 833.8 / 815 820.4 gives 0.91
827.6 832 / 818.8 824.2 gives 0.93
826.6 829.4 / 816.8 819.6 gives 0.91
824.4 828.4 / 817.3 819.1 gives 0.93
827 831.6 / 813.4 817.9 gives 0.91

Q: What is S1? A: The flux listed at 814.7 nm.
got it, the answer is 3.893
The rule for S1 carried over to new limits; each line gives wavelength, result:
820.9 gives 3.898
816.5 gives 3.863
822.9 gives 3.847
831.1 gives 3.266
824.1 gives 3.81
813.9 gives 4.087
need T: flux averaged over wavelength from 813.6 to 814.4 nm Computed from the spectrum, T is 3.97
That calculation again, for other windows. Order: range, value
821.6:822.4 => 3.66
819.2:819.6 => 3.99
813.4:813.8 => 4.06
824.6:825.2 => 3.78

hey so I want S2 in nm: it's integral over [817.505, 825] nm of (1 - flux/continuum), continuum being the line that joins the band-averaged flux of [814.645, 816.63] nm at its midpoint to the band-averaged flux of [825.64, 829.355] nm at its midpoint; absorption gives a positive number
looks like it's -0.161 nm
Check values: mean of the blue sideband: 3.97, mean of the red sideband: 3.61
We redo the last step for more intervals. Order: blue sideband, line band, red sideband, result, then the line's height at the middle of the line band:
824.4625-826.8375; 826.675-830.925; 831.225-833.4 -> 0.15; 3.69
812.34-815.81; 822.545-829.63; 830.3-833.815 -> 0.13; 3.74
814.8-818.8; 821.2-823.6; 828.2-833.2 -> 0.09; 3.83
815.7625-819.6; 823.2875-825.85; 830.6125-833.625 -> 0.05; 3.84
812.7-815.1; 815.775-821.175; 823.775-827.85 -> -0.14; 3.92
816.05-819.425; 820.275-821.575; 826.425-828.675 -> -0.01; 3.94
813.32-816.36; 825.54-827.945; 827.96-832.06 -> -0.08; 3.58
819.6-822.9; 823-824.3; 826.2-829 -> 0.01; 3.78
